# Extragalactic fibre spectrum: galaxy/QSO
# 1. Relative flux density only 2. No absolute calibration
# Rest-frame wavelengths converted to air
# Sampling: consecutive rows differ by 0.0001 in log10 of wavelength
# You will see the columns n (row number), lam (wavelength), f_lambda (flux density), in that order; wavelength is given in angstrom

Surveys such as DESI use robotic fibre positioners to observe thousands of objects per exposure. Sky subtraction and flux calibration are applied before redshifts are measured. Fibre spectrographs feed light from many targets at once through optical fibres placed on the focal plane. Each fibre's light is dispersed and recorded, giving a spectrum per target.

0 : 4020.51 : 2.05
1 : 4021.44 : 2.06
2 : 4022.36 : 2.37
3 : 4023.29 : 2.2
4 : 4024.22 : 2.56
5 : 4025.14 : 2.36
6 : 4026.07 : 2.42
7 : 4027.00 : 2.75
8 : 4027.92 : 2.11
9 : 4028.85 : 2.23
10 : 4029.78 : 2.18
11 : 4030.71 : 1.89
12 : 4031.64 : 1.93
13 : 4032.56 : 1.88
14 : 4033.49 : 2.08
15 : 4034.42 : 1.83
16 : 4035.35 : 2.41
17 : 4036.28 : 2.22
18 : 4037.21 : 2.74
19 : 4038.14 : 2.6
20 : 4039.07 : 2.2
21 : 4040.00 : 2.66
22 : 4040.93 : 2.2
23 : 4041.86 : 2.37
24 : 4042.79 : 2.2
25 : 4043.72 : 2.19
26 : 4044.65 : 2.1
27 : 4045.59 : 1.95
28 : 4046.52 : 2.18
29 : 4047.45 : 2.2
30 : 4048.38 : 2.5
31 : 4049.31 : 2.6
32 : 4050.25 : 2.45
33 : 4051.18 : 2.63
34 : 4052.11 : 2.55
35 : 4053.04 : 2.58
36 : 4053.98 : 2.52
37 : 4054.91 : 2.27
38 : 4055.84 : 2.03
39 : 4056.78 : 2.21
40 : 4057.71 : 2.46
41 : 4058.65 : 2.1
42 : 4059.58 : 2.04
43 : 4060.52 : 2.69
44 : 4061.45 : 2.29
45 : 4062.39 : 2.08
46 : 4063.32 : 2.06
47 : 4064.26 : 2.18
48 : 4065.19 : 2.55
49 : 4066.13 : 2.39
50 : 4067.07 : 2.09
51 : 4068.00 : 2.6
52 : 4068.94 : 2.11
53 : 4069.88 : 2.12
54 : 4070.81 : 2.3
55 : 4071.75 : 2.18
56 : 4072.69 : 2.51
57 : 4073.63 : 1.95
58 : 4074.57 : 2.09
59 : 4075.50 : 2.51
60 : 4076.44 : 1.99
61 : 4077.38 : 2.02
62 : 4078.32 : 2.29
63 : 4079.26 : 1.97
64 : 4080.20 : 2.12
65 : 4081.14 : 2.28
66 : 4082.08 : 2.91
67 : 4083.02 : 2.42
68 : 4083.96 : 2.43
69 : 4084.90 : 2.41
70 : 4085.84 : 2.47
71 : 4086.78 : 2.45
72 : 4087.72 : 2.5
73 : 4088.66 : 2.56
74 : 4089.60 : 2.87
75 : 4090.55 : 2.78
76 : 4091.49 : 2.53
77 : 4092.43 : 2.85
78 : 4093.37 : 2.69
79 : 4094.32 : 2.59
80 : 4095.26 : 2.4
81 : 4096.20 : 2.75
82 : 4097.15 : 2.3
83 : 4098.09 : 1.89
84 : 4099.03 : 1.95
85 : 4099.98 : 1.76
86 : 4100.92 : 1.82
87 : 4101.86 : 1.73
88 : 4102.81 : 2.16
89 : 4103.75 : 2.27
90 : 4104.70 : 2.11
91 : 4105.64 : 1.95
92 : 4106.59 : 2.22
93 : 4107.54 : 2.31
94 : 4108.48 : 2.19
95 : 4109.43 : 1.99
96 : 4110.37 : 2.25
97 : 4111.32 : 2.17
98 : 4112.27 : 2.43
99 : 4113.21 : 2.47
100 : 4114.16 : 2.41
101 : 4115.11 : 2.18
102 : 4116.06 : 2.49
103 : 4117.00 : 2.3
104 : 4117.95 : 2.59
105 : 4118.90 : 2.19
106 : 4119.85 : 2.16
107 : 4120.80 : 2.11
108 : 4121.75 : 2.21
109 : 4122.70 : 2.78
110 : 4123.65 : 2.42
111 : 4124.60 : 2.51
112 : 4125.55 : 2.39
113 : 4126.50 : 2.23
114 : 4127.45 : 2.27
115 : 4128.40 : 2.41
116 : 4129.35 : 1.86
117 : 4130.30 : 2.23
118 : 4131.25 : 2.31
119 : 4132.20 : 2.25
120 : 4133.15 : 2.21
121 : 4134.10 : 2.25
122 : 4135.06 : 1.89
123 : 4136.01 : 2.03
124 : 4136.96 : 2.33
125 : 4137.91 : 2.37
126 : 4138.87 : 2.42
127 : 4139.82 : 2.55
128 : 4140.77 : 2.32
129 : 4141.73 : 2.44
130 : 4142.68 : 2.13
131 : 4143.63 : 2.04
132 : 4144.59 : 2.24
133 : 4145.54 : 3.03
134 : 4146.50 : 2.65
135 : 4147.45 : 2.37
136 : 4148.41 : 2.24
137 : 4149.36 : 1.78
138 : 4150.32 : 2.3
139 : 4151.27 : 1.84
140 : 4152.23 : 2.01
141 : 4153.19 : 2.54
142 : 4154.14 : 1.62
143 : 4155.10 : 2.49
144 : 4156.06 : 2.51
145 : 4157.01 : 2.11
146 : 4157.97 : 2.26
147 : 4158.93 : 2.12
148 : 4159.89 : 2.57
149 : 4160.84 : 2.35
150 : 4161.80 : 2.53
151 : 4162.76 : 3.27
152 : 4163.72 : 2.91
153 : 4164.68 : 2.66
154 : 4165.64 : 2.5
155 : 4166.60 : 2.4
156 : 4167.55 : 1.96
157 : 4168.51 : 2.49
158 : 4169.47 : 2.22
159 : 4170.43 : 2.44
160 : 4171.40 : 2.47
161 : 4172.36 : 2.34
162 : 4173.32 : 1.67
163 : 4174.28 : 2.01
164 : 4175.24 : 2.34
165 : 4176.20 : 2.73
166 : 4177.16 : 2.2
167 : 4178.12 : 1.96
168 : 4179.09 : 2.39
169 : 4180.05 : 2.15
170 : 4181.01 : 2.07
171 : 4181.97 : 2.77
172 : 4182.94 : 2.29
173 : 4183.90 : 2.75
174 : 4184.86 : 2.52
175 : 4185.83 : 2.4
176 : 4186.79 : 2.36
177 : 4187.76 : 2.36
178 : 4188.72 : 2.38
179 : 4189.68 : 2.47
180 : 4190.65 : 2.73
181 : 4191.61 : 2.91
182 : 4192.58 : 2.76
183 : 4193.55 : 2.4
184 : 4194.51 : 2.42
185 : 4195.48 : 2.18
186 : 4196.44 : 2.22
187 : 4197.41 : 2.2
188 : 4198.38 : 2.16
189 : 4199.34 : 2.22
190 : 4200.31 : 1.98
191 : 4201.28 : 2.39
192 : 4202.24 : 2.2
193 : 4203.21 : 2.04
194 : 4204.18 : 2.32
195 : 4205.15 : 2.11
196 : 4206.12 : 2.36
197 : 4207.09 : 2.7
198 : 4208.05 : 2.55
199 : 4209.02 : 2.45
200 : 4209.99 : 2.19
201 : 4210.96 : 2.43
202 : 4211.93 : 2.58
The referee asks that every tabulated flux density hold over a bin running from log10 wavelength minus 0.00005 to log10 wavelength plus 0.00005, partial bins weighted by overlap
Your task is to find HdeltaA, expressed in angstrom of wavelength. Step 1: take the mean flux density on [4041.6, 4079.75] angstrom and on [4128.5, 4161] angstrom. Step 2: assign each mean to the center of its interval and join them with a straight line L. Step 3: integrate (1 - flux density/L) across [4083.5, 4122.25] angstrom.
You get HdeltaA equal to -0.9 angstrom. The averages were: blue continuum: 2.27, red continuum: 2.26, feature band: 2.31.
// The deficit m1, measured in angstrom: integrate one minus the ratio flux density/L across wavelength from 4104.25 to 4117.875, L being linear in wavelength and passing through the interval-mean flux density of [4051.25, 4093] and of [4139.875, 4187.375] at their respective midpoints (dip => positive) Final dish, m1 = 0.5 angstrom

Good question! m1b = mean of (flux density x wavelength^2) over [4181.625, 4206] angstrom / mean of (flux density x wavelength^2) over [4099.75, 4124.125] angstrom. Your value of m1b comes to 1.1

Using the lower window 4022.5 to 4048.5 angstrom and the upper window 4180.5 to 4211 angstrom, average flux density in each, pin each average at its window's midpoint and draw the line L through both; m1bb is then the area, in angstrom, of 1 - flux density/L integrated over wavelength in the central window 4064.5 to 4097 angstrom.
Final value -1.6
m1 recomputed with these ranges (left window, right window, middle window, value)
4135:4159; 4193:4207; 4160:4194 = -2.8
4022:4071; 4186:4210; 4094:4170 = 1.5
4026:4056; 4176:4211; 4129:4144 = 0.7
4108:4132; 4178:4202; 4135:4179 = 0.4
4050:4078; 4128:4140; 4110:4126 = -0.8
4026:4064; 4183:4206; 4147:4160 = 0.9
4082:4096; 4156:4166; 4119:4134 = 1.6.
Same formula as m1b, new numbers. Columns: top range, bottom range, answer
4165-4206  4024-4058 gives 1.09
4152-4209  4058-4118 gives 1.08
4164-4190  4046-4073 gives 1.07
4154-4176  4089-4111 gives 1.08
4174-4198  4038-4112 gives 1.10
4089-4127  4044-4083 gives 1.03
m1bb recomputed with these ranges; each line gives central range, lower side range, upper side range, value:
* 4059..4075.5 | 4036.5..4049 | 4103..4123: 0.3 angstrom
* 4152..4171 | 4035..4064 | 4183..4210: -0.2 angstrom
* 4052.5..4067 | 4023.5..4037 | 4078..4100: 0.2 angstrom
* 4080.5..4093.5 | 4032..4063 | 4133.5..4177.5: -1.5 angstrom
